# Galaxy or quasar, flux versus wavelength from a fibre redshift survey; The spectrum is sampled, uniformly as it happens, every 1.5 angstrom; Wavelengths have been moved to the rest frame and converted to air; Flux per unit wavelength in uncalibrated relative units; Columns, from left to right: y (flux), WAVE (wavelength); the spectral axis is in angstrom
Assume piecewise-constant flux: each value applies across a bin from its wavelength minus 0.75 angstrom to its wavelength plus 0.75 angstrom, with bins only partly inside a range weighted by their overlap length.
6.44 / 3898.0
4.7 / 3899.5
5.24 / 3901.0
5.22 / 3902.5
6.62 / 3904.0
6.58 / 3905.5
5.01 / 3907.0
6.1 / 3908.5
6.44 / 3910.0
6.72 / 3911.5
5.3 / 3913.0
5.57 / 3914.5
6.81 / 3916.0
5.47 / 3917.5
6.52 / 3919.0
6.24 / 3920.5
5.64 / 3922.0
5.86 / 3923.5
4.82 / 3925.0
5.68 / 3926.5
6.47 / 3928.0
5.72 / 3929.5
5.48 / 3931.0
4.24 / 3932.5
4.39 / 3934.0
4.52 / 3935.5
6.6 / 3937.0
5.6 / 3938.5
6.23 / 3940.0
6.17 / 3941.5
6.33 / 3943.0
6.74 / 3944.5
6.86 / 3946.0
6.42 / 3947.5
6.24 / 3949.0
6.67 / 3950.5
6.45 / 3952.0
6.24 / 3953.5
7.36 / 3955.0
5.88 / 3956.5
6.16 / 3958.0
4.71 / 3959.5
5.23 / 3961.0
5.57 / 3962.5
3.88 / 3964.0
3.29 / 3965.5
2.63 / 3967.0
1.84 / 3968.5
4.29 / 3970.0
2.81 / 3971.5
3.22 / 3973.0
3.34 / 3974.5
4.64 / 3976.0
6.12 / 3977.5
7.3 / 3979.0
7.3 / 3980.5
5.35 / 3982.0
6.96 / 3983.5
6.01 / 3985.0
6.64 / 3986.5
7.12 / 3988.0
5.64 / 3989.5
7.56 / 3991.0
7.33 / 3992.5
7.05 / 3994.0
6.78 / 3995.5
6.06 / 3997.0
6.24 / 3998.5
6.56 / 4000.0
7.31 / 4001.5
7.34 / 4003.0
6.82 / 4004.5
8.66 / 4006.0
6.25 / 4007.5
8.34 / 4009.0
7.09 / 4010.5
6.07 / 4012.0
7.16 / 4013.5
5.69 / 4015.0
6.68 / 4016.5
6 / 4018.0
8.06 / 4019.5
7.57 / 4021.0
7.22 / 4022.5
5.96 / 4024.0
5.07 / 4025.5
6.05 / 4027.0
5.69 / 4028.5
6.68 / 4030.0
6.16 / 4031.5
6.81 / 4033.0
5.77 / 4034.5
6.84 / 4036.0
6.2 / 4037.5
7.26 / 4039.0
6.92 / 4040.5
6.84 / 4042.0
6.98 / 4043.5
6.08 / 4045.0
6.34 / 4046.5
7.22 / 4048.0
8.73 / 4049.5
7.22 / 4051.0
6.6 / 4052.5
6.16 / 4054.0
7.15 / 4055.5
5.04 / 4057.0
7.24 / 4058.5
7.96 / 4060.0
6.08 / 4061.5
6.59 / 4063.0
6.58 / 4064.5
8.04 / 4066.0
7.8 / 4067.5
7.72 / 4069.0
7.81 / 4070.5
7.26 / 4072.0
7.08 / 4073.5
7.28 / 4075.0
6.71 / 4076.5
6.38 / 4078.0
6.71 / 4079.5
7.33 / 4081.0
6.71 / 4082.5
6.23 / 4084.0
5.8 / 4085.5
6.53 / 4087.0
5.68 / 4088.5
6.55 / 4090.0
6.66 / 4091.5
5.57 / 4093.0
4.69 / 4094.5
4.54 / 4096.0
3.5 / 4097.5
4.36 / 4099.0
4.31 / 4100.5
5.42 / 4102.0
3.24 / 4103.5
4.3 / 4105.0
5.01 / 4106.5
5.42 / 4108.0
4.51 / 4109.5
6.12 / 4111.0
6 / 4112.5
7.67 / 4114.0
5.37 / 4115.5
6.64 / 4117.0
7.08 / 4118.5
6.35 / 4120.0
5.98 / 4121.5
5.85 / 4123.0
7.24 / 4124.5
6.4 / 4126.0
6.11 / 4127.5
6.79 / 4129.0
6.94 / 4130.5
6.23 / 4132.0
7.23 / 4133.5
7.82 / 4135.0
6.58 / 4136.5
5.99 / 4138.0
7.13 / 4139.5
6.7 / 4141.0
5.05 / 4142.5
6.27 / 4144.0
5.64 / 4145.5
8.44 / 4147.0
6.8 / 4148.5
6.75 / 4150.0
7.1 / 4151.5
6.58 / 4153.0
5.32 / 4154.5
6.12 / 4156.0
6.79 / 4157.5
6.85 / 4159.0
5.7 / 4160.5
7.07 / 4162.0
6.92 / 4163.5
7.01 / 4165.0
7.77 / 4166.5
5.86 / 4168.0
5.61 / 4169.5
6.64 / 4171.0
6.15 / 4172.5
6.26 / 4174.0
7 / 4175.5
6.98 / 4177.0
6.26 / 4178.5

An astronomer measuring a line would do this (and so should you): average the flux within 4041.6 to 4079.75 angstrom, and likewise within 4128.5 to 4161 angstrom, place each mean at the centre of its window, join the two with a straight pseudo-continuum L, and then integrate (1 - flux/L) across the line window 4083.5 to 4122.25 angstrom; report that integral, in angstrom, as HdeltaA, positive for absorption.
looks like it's 7.25 angstrom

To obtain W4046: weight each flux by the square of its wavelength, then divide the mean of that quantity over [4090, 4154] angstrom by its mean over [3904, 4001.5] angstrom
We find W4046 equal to 1.14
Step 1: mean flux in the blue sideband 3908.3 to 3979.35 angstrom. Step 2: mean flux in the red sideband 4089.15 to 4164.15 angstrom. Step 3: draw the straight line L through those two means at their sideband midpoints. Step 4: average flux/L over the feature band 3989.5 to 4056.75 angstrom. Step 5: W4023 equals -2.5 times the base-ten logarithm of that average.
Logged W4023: -0.18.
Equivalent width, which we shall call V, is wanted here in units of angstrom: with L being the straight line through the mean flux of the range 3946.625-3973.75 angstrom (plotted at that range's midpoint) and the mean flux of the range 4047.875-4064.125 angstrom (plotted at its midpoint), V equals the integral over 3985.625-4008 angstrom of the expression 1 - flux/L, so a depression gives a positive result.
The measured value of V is -4.7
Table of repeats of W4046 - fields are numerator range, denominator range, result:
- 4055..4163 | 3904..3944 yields 1.19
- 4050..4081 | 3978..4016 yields 1.06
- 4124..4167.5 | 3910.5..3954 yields 1.25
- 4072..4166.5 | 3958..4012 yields 1.14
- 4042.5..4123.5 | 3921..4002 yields 1.17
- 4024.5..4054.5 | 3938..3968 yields 1.21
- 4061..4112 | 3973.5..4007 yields 0.97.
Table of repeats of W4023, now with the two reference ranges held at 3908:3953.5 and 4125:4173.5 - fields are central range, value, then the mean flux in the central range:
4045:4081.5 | -0.11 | 7.02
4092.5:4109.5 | 0.37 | 4.56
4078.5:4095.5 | 0.03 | 6.2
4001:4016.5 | -0.14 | 7.05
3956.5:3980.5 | 0.33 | 4.48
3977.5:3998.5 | -0.09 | 6.66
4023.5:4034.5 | 0.03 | 6.04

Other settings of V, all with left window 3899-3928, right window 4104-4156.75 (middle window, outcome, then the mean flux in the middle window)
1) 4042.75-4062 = -2.18 angstrom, 6.84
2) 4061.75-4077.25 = -2.67 angstrom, 7.25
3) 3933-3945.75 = 0.15 angstrom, 5.83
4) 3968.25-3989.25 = 2.42 angstrom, 5.3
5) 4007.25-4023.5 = -2.31 angstrom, 6.93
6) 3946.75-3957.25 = -0.95 angstrom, 6.47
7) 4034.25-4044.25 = -1.01 angstrom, 6.73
